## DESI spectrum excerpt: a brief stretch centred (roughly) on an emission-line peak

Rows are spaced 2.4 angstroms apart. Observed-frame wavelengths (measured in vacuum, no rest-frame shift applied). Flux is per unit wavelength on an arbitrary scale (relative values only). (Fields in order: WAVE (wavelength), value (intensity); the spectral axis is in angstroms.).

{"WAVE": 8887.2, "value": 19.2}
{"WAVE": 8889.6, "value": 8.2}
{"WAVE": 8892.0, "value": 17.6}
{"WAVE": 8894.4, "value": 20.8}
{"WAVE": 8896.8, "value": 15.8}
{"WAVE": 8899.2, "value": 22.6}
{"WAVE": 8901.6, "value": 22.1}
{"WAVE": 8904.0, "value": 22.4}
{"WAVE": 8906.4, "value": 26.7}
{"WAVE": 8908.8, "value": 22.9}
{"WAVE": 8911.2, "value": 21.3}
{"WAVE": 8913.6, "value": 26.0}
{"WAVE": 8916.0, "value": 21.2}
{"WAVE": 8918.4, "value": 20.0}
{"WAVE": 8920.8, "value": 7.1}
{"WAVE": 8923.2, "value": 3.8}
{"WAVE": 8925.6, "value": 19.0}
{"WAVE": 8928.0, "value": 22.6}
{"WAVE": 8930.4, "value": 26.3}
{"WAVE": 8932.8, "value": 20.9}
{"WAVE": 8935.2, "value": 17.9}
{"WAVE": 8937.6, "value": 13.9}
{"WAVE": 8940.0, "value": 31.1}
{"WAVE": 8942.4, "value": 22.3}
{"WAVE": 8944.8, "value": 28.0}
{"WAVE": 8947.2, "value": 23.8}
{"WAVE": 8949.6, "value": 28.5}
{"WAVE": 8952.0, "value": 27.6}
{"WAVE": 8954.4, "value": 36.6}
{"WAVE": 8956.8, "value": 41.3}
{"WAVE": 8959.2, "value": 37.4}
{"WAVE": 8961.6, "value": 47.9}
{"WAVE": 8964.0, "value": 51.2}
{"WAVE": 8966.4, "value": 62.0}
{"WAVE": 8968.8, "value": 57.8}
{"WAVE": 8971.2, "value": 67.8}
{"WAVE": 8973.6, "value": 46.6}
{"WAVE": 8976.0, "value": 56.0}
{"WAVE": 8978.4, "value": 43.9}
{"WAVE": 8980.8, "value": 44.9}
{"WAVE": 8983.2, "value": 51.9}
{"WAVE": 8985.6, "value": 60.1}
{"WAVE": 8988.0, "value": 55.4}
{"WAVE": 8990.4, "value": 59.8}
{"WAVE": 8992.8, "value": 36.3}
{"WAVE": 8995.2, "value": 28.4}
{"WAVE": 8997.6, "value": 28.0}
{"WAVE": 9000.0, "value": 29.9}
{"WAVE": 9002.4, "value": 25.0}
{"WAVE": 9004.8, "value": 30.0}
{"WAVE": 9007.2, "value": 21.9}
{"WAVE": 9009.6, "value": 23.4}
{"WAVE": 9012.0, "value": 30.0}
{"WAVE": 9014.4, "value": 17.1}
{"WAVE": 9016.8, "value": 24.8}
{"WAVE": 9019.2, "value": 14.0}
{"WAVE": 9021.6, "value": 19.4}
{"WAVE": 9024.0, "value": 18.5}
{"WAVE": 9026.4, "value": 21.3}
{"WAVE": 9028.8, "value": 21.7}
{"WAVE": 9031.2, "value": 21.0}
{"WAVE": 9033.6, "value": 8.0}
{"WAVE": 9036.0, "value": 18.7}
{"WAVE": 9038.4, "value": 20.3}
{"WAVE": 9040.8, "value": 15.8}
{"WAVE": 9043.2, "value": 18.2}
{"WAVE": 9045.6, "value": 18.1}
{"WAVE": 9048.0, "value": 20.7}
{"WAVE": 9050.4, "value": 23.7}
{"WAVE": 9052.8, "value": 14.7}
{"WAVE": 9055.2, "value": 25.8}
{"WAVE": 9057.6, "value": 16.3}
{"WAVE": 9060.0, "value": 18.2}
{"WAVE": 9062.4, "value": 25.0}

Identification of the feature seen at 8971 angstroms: [S II]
